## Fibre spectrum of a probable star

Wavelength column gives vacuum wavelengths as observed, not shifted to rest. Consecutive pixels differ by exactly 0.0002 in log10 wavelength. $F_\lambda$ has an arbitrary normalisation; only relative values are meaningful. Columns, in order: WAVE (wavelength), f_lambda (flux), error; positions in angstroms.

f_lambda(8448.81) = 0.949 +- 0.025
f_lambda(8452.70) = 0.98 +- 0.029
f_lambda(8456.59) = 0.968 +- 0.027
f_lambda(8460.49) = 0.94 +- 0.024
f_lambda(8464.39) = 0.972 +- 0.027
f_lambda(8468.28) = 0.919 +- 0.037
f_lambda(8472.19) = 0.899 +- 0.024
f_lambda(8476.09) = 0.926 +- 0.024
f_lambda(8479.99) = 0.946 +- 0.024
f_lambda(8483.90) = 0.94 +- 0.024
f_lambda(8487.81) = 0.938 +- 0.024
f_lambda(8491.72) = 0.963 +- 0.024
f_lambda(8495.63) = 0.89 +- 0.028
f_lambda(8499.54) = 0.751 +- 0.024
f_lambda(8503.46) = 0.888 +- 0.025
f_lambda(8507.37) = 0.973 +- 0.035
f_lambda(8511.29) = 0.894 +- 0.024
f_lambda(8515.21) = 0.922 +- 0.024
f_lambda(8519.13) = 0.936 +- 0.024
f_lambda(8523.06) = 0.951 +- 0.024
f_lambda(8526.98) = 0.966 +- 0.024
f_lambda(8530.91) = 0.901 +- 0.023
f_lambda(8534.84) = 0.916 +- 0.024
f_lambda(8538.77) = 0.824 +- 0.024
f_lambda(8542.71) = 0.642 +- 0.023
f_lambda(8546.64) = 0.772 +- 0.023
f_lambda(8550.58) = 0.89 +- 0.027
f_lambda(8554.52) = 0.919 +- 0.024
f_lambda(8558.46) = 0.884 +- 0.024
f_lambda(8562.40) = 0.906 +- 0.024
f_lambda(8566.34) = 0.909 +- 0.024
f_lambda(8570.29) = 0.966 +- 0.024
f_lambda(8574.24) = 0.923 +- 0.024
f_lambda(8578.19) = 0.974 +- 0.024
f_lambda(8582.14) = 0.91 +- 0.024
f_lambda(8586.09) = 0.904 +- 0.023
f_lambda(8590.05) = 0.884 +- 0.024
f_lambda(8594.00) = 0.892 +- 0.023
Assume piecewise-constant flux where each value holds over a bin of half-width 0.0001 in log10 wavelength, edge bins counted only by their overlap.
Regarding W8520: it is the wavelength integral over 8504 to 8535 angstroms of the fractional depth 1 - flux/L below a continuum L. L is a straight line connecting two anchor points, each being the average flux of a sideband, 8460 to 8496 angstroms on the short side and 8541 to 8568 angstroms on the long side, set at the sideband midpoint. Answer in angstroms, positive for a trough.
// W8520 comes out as -1.5 angstroms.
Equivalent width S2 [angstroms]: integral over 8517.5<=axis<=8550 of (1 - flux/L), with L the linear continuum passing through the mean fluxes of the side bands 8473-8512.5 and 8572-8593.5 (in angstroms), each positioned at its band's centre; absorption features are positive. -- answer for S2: 1.79 angstroms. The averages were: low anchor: 0.911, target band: 0.864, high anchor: 0.918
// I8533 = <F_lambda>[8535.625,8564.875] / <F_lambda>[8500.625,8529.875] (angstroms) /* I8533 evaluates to 0.91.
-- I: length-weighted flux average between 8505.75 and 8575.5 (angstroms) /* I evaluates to 0.893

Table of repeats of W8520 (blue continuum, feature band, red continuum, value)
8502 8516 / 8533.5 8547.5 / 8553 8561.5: 1.9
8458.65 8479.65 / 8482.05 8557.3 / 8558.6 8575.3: 3.2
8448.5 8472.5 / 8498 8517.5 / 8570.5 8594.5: 1.0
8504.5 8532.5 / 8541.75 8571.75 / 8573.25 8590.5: 1.9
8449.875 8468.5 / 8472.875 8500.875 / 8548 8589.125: 1.1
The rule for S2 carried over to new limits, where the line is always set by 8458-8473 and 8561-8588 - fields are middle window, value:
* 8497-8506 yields 0.96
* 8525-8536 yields 0.03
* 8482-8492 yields -0.11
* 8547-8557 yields 0.51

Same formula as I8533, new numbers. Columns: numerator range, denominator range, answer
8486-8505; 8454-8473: 0.94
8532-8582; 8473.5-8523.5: 0.96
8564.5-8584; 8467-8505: 1.03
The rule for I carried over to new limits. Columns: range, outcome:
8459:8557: 0.899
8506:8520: 0.929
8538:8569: 0.847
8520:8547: 0.861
